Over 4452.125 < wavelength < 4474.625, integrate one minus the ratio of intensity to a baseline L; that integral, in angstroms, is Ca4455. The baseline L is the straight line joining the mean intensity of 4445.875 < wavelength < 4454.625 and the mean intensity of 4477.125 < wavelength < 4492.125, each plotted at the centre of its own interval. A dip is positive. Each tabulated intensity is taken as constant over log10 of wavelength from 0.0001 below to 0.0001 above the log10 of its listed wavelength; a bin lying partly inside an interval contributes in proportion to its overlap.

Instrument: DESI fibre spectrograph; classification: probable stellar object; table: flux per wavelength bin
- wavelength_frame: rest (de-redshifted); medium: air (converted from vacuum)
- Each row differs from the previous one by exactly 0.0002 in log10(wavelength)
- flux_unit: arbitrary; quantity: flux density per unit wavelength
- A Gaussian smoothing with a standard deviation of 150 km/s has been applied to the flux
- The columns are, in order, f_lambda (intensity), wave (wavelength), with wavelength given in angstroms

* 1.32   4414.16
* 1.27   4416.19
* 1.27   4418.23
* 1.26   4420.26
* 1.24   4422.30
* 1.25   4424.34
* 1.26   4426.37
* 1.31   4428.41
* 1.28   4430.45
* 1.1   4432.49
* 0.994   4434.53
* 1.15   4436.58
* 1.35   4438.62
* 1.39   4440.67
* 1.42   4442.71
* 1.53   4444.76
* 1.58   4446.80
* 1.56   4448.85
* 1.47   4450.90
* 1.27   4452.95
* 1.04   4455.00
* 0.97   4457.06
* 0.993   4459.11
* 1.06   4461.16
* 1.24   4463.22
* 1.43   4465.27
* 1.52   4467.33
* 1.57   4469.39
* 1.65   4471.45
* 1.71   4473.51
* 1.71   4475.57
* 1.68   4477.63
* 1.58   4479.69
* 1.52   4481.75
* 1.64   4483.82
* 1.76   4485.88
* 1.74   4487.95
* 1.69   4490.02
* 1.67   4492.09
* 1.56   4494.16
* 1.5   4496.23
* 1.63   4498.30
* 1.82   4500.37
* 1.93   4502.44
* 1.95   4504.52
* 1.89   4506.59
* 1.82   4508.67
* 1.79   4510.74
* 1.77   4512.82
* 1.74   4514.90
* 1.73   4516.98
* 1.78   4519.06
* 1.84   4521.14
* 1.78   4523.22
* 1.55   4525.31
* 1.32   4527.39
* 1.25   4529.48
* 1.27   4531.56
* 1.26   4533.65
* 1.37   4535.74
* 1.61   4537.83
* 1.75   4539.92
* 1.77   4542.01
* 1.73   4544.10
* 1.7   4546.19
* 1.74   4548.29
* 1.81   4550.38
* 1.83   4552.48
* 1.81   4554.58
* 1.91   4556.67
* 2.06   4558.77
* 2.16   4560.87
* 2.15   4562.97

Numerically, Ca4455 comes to 3.1 angstroms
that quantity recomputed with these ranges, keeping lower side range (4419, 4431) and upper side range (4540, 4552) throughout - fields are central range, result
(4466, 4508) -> -4.7 angstroms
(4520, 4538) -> 2.3 angstroms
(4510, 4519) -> -0.7 angstroms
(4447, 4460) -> 1.3 angstroms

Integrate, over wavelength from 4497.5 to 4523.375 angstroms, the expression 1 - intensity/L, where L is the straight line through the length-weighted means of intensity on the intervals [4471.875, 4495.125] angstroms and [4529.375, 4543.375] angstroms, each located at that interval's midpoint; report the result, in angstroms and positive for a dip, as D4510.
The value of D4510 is -3.9 angstroms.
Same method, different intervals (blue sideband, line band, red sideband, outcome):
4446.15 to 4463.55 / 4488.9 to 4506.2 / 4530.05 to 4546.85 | -4.1 angstroms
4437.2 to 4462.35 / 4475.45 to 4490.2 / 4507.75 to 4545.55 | -2.3 angstroms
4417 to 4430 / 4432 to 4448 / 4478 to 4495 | 0.5 angstroms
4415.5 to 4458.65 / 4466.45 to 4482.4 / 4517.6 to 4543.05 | -2.7 angstroms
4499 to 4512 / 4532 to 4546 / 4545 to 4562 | 2.2 angstroms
